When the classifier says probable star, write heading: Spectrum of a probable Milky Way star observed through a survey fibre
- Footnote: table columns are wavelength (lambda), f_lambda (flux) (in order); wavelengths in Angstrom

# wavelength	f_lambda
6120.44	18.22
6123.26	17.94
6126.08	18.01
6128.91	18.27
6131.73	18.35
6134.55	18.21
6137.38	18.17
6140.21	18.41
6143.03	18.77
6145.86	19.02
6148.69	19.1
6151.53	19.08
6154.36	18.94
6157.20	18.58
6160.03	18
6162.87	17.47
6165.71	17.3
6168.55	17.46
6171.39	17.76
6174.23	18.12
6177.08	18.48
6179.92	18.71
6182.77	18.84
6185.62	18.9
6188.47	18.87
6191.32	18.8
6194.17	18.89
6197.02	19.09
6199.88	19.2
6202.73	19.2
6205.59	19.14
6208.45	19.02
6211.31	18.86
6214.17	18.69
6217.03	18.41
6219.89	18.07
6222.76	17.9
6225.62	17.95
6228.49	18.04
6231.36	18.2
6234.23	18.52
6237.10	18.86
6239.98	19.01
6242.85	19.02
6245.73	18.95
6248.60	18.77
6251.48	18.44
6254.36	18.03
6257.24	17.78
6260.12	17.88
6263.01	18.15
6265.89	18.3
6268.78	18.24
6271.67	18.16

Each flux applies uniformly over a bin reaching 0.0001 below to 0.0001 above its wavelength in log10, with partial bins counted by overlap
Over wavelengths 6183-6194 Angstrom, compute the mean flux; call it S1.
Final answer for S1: 18.9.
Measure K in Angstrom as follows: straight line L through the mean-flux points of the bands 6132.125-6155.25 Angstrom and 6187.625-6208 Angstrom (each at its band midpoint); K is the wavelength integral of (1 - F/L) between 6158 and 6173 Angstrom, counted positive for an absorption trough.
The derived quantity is 0.94 Angstrom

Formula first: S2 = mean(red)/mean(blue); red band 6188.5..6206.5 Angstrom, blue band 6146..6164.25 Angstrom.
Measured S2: 1.0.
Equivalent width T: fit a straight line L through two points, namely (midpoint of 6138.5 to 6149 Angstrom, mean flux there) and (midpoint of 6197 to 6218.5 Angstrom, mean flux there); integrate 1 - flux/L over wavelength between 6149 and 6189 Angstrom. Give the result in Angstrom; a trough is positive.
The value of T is 1.10 Angstrom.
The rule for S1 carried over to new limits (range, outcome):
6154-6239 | 18.5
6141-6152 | 19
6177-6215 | 18.9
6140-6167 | 18.5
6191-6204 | 19.1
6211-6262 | 18.4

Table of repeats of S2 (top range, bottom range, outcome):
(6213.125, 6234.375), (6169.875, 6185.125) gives 0.99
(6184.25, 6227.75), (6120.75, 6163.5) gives 1.02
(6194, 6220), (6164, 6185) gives 1.04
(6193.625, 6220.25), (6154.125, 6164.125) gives 1.04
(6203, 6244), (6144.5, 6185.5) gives 1.01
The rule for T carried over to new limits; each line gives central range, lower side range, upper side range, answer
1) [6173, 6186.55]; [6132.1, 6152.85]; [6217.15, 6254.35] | 0.0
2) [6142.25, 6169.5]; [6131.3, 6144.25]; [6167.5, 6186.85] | 0.0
